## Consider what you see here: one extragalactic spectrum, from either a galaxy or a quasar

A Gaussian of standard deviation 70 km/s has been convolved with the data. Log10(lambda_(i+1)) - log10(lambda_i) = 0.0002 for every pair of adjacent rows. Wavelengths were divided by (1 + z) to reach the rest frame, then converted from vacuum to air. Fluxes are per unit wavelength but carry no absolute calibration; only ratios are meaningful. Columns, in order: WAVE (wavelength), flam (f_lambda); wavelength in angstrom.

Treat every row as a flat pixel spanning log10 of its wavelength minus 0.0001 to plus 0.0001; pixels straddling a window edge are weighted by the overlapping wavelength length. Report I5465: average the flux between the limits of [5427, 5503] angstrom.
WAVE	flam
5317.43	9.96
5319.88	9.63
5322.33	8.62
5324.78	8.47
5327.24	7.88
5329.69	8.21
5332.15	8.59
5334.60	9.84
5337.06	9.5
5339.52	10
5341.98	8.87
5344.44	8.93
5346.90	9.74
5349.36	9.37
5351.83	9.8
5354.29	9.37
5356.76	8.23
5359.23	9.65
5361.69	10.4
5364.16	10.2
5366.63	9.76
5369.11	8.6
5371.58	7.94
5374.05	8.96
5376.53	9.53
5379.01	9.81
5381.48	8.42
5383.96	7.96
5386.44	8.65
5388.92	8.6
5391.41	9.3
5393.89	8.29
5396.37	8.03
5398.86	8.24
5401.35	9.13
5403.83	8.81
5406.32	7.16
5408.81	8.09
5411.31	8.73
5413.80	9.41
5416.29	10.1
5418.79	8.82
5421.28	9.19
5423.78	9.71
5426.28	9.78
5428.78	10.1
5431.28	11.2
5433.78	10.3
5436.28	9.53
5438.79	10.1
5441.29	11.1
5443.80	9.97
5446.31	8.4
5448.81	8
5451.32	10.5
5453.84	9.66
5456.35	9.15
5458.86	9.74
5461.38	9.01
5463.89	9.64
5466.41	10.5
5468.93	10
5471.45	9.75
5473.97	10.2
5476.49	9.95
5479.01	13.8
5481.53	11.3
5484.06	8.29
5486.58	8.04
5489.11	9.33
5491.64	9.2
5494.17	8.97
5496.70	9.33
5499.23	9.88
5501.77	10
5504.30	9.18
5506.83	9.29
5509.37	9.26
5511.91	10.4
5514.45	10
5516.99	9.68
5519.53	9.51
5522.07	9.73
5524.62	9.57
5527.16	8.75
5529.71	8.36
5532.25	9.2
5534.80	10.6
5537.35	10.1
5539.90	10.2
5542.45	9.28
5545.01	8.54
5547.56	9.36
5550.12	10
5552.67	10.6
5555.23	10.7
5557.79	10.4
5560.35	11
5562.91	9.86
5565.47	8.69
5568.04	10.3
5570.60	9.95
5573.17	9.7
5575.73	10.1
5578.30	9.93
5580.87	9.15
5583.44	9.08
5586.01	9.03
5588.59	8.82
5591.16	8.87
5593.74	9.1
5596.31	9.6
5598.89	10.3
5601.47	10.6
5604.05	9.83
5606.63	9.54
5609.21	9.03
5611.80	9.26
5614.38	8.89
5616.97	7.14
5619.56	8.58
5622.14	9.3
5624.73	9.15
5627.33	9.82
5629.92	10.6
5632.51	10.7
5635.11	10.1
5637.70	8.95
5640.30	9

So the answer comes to 9.83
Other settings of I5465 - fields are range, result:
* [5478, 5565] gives 9.74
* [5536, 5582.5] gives 9.88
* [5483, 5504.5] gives 9.14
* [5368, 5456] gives 9.15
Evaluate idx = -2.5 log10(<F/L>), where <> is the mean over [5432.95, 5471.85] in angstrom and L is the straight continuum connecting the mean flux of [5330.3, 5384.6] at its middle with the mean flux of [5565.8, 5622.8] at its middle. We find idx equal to -0.05 mag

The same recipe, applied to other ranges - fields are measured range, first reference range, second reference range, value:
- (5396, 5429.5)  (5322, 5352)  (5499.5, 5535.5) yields 0.04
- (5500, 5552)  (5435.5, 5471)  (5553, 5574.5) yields 0.04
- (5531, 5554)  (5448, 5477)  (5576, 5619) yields -0.04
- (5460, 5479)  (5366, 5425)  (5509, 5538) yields -0.10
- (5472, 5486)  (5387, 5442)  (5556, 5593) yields -0.12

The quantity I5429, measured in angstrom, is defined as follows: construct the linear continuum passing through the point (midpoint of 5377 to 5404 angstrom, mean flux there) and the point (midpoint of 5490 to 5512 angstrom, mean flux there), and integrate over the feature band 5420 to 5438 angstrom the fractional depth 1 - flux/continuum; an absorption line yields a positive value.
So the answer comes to -2.1 angstrom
